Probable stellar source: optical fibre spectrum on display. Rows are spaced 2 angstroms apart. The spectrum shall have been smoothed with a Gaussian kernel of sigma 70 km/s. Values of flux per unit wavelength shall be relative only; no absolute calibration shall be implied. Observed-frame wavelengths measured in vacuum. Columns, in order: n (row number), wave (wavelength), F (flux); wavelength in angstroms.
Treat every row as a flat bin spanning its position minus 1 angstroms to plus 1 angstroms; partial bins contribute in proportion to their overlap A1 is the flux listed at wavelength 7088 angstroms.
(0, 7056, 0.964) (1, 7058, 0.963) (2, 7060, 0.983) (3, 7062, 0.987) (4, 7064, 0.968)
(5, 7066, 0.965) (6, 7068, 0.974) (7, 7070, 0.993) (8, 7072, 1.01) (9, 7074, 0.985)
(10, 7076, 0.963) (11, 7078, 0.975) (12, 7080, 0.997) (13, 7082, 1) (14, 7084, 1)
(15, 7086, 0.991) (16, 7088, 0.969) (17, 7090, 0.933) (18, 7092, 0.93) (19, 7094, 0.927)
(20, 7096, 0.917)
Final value 0.969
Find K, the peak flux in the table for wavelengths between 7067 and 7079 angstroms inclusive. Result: 1.01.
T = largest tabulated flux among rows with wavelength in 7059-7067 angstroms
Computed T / 0.987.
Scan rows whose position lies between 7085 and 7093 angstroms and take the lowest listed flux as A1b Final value 0.93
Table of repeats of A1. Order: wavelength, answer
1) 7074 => 0.985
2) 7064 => 0.968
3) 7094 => 0.927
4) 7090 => 0.933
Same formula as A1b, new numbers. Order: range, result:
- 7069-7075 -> 0.985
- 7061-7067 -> 0.965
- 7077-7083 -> 0.975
